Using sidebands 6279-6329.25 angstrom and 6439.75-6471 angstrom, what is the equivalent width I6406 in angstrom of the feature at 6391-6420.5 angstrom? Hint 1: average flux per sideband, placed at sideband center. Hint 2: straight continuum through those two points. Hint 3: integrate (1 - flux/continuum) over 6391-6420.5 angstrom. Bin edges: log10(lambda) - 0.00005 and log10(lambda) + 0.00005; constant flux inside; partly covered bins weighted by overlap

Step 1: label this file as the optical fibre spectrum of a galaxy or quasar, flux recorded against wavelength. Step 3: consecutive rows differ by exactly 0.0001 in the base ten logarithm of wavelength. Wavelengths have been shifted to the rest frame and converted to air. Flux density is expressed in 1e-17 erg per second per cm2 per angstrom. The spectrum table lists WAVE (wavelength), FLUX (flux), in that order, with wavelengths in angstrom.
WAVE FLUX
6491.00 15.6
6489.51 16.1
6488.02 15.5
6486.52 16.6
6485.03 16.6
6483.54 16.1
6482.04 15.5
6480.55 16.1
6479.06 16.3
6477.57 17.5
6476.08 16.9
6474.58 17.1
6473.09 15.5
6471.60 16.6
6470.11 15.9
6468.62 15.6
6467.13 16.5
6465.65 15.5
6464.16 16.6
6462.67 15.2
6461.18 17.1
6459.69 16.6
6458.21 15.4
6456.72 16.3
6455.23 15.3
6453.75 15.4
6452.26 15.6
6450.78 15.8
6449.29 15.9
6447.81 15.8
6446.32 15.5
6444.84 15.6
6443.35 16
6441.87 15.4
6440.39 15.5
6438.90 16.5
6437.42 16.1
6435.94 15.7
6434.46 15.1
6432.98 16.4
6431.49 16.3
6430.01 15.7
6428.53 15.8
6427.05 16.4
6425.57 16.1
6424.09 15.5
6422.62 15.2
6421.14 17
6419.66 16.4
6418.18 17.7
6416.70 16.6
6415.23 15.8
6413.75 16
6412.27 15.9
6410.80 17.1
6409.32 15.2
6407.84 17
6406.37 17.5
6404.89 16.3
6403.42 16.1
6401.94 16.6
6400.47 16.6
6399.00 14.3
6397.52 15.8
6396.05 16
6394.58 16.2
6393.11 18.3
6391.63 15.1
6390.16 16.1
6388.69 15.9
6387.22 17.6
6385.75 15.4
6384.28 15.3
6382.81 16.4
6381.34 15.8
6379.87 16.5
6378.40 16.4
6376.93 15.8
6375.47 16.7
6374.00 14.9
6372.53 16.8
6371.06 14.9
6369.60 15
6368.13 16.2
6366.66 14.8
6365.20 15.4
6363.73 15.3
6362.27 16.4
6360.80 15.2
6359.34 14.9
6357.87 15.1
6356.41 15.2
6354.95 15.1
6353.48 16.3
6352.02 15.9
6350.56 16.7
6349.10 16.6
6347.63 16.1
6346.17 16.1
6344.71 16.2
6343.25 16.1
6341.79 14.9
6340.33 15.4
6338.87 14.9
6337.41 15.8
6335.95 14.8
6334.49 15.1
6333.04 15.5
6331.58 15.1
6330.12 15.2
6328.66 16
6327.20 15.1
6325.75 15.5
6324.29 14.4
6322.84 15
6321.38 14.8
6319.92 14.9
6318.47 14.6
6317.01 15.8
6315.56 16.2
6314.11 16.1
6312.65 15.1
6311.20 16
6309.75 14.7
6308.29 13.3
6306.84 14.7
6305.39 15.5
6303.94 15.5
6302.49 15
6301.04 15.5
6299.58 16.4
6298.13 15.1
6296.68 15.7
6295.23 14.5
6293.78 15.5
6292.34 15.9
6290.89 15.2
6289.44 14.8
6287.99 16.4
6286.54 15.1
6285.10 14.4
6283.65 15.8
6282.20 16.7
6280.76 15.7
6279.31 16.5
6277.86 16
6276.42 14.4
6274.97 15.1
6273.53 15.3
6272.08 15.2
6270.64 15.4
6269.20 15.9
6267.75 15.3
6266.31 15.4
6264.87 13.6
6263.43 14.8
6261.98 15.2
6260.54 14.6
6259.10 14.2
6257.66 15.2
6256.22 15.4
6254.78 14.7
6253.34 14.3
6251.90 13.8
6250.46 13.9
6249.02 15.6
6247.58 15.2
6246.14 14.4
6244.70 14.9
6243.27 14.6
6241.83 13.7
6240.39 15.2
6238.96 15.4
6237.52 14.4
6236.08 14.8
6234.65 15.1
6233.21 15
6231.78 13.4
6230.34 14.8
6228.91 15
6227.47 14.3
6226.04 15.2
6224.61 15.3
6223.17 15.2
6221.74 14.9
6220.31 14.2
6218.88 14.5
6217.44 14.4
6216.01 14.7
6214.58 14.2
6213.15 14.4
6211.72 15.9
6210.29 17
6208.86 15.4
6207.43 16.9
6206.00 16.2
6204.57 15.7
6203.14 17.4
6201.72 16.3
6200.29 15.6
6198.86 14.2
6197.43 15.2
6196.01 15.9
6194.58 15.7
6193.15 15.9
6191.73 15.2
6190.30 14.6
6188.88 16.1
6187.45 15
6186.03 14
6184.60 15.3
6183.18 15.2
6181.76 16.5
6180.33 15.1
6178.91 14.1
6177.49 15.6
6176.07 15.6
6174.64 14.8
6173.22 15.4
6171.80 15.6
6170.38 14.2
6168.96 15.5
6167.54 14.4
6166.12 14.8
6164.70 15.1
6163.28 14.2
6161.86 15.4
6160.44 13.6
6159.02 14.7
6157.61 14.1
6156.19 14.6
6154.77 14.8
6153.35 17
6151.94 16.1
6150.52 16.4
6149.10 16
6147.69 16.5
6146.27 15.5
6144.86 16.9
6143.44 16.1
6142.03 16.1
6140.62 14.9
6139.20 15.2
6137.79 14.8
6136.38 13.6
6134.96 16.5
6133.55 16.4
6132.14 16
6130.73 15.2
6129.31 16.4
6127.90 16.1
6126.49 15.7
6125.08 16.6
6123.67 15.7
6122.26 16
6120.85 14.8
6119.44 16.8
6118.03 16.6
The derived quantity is -1.2 angstrom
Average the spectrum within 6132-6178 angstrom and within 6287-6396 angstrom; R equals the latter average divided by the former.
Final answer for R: 1.02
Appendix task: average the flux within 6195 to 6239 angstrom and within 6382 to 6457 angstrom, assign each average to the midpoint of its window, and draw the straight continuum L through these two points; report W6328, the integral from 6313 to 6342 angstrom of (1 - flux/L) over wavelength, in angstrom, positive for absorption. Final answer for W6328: 0.75 angstrom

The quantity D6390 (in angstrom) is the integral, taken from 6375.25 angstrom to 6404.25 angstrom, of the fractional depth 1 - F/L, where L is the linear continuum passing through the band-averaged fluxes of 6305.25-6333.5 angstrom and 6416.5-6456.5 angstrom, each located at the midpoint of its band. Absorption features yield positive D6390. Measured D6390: -0.95 angstrom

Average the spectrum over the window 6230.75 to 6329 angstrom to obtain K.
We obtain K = 15.1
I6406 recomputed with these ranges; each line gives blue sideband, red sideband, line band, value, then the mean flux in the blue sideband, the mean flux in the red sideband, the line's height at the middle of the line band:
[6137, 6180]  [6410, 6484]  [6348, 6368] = 0.23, 15.3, 16.1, 15.8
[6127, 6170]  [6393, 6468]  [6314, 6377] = 1.43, 15.4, 16.1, 15.9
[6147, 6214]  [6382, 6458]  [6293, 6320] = 0.79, 15.4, 16.1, 15.7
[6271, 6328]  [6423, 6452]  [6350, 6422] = -1.76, 15.3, 15.8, 15.6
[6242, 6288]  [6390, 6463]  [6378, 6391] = -0.28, 15.1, 16.1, 15.8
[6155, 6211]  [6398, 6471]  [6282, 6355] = 1.20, 15.3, 16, 15.7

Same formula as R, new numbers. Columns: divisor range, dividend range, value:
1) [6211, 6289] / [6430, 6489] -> 1.07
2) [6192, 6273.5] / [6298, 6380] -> 1.03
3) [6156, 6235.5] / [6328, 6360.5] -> 1.03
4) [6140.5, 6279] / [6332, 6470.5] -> 1.05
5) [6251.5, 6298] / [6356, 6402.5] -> 1.04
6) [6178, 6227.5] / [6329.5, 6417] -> 1.04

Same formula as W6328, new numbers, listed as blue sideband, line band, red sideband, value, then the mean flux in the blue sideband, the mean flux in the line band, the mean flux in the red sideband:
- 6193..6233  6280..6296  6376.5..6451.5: 0.1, 15.3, 15.5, 16.1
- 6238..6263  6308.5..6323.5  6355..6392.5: 0.0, 14.7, 15.2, 15.7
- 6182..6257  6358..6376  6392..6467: 0.3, 15.1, 15.5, 16.1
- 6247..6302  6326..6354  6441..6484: -0.3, 15.2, 15.7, 16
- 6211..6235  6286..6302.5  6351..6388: -0.2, 14.7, 15.4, 15.7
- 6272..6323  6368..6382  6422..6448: -0.2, 15.3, 15.9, 15.8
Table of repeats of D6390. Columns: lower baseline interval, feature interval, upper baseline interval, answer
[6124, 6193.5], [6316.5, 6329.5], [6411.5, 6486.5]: 0.5 angstrom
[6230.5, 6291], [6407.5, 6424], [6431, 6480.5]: -0.5 angstrom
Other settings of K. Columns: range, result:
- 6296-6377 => 15.4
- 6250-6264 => 14.6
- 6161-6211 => 15.4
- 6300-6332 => 15.2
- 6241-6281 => 14.9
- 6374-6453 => 16.1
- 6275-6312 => 15.4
